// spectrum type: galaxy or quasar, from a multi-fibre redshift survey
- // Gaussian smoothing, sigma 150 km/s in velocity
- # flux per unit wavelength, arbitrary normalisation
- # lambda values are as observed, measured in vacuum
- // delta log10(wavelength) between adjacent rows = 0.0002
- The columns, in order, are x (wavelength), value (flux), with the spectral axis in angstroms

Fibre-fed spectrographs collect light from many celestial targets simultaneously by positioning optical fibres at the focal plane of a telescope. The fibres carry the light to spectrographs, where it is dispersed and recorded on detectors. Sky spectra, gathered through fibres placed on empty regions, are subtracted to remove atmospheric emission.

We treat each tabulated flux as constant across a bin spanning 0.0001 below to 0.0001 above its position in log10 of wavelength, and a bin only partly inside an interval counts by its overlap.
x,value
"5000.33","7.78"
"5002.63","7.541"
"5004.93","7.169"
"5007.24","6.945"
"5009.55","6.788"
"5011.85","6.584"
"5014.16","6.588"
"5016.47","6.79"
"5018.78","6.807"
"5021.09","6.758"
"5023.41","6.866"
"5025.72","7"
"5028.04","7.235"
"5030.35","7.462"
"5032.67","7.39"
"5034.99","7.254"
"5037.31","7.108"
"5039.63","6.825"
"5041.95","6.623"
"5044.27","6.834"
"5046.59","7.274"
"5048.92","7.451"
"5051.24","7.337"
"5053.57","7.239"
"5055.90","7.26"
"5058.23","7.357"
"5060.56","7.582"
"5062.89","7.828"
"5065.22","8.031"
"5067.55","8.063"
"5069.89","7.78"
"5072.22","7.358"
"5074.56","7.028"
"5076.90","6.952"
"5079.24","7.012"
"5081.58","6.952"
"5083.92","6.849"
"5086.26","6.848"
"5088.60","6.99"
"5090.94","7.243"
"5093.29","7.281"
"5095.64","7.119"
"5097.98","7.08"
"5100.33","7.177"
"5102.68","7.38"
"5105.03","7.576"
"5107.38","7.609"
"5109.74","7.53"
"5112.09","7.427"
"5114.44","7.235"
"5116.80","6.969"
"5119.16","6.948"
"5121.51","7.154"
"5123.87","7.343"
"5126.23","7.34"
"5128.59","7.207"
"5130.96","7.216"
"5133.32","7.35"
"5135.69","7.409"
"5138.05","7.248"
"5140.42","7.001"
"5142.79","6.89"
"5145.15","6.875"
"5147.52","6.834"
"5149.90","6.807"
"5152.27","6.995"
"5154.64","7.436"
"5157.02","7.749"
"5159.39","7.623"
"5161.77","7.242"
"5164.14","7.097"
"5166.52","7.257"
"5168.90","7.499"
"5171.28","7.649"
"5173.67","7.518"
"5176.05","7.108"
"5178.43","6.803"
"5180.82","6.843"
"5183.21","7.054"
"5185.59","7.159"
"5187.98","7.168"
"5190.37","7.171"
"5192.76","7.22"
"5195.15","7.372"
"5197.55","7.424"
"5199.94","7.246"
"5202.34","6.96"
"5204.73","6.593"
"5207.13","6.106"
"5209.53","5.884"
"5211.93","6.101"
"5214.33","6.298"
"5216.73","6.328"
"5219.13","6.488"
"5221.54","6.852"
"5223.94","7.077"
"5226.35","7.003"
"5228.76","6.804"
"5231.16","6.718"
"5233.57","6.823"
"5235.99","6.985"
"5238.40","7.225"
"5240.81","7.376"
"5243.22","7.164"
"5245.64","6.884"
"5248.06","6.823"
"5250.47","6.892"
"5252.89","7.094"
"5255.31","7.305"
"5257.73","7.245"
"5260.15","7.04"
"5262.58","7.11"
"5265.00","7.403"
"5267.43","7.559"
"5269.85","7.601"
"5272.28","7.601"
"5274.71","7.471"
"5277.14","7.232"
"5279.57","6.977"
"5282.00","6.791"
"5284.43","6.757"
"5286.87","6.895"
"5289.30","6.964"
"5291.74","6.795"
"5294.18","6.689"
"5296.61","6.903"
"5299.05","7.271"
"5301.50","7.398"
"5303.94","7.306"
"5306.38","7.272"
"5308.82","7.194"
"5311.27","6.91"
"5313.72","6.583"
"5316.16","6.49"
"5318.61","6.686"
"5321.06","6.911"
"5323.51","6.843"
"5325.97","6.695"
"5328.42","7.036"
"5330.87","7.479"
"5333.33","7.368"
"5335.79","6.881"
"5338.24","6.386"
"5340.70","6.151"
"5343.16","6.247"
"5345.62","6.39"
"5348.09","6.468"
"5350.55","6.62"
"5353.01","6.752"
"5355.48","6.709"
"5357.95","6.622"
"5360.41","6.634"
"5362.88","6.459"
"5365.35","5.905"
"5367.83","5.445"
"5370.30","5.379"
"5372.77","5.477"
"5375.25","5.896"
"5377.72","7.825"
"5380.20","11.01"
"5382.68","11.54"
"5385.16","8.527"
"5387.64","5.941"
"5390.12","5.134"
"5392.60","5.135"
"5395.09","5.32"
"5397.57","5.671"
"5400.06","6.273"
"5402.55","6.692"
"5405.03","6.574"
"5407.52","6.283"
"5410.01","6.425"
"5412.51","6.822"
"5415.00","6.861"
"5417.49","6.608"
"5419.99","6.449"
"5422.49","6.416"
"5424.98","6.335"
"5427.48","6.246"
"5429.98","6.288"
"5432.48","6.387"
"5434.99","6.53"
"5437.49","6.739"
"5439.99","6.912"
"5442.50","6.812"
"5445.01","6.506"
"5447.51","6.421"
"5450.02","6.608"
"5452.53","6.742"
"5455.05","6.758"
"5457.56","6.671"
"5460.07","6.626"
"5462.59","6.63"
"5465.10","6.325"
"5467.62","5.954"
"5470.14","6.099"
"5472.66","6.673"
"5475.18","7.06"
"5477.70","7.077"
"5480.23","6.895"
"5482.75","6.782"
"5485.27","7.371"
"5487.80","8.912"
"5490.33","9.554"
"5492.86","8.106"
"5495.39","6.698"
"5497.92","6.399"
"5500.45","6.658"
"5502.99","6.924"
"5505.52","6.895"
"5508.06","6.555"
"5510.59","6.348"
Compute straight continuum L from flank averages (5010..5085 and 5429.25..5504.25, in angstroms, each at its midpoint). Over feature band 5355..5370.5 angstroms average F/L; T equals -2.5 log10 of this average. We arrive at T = 0.126 mag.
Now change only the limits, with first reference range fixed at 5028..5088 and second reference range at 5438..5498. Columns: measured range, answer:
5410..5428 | 0.073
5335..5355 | 0.089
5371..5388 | -0.150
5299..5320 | 0.012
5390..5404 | 0.211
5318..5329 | 0.036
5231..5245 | 0.010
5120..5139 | -0.010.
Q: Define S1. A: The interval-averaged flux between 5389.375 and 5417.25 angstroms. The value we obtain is 6.15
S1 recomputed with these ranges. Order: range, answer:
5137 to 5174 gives 7.23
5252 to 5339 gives 7.06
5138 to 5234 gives 6.98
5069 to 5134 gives 7.21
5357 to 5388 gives 7.17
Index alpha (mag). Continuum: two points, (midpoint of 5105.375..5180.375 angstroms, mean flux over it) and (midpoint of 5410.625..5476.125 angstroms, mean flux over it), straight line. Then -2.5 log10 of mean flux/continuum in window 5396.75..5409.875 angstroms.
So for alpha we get 0.05 mag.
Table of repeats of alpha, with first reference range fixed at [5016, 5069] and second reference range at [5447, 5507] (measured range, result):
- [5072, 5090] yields 0.036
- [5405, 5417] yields 0.065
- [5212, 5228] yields 0.077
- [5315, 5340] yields 0.030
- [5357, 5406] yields 0.055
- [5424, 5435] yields 0.107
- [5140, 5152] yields 0.045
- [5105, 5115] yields -0.042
